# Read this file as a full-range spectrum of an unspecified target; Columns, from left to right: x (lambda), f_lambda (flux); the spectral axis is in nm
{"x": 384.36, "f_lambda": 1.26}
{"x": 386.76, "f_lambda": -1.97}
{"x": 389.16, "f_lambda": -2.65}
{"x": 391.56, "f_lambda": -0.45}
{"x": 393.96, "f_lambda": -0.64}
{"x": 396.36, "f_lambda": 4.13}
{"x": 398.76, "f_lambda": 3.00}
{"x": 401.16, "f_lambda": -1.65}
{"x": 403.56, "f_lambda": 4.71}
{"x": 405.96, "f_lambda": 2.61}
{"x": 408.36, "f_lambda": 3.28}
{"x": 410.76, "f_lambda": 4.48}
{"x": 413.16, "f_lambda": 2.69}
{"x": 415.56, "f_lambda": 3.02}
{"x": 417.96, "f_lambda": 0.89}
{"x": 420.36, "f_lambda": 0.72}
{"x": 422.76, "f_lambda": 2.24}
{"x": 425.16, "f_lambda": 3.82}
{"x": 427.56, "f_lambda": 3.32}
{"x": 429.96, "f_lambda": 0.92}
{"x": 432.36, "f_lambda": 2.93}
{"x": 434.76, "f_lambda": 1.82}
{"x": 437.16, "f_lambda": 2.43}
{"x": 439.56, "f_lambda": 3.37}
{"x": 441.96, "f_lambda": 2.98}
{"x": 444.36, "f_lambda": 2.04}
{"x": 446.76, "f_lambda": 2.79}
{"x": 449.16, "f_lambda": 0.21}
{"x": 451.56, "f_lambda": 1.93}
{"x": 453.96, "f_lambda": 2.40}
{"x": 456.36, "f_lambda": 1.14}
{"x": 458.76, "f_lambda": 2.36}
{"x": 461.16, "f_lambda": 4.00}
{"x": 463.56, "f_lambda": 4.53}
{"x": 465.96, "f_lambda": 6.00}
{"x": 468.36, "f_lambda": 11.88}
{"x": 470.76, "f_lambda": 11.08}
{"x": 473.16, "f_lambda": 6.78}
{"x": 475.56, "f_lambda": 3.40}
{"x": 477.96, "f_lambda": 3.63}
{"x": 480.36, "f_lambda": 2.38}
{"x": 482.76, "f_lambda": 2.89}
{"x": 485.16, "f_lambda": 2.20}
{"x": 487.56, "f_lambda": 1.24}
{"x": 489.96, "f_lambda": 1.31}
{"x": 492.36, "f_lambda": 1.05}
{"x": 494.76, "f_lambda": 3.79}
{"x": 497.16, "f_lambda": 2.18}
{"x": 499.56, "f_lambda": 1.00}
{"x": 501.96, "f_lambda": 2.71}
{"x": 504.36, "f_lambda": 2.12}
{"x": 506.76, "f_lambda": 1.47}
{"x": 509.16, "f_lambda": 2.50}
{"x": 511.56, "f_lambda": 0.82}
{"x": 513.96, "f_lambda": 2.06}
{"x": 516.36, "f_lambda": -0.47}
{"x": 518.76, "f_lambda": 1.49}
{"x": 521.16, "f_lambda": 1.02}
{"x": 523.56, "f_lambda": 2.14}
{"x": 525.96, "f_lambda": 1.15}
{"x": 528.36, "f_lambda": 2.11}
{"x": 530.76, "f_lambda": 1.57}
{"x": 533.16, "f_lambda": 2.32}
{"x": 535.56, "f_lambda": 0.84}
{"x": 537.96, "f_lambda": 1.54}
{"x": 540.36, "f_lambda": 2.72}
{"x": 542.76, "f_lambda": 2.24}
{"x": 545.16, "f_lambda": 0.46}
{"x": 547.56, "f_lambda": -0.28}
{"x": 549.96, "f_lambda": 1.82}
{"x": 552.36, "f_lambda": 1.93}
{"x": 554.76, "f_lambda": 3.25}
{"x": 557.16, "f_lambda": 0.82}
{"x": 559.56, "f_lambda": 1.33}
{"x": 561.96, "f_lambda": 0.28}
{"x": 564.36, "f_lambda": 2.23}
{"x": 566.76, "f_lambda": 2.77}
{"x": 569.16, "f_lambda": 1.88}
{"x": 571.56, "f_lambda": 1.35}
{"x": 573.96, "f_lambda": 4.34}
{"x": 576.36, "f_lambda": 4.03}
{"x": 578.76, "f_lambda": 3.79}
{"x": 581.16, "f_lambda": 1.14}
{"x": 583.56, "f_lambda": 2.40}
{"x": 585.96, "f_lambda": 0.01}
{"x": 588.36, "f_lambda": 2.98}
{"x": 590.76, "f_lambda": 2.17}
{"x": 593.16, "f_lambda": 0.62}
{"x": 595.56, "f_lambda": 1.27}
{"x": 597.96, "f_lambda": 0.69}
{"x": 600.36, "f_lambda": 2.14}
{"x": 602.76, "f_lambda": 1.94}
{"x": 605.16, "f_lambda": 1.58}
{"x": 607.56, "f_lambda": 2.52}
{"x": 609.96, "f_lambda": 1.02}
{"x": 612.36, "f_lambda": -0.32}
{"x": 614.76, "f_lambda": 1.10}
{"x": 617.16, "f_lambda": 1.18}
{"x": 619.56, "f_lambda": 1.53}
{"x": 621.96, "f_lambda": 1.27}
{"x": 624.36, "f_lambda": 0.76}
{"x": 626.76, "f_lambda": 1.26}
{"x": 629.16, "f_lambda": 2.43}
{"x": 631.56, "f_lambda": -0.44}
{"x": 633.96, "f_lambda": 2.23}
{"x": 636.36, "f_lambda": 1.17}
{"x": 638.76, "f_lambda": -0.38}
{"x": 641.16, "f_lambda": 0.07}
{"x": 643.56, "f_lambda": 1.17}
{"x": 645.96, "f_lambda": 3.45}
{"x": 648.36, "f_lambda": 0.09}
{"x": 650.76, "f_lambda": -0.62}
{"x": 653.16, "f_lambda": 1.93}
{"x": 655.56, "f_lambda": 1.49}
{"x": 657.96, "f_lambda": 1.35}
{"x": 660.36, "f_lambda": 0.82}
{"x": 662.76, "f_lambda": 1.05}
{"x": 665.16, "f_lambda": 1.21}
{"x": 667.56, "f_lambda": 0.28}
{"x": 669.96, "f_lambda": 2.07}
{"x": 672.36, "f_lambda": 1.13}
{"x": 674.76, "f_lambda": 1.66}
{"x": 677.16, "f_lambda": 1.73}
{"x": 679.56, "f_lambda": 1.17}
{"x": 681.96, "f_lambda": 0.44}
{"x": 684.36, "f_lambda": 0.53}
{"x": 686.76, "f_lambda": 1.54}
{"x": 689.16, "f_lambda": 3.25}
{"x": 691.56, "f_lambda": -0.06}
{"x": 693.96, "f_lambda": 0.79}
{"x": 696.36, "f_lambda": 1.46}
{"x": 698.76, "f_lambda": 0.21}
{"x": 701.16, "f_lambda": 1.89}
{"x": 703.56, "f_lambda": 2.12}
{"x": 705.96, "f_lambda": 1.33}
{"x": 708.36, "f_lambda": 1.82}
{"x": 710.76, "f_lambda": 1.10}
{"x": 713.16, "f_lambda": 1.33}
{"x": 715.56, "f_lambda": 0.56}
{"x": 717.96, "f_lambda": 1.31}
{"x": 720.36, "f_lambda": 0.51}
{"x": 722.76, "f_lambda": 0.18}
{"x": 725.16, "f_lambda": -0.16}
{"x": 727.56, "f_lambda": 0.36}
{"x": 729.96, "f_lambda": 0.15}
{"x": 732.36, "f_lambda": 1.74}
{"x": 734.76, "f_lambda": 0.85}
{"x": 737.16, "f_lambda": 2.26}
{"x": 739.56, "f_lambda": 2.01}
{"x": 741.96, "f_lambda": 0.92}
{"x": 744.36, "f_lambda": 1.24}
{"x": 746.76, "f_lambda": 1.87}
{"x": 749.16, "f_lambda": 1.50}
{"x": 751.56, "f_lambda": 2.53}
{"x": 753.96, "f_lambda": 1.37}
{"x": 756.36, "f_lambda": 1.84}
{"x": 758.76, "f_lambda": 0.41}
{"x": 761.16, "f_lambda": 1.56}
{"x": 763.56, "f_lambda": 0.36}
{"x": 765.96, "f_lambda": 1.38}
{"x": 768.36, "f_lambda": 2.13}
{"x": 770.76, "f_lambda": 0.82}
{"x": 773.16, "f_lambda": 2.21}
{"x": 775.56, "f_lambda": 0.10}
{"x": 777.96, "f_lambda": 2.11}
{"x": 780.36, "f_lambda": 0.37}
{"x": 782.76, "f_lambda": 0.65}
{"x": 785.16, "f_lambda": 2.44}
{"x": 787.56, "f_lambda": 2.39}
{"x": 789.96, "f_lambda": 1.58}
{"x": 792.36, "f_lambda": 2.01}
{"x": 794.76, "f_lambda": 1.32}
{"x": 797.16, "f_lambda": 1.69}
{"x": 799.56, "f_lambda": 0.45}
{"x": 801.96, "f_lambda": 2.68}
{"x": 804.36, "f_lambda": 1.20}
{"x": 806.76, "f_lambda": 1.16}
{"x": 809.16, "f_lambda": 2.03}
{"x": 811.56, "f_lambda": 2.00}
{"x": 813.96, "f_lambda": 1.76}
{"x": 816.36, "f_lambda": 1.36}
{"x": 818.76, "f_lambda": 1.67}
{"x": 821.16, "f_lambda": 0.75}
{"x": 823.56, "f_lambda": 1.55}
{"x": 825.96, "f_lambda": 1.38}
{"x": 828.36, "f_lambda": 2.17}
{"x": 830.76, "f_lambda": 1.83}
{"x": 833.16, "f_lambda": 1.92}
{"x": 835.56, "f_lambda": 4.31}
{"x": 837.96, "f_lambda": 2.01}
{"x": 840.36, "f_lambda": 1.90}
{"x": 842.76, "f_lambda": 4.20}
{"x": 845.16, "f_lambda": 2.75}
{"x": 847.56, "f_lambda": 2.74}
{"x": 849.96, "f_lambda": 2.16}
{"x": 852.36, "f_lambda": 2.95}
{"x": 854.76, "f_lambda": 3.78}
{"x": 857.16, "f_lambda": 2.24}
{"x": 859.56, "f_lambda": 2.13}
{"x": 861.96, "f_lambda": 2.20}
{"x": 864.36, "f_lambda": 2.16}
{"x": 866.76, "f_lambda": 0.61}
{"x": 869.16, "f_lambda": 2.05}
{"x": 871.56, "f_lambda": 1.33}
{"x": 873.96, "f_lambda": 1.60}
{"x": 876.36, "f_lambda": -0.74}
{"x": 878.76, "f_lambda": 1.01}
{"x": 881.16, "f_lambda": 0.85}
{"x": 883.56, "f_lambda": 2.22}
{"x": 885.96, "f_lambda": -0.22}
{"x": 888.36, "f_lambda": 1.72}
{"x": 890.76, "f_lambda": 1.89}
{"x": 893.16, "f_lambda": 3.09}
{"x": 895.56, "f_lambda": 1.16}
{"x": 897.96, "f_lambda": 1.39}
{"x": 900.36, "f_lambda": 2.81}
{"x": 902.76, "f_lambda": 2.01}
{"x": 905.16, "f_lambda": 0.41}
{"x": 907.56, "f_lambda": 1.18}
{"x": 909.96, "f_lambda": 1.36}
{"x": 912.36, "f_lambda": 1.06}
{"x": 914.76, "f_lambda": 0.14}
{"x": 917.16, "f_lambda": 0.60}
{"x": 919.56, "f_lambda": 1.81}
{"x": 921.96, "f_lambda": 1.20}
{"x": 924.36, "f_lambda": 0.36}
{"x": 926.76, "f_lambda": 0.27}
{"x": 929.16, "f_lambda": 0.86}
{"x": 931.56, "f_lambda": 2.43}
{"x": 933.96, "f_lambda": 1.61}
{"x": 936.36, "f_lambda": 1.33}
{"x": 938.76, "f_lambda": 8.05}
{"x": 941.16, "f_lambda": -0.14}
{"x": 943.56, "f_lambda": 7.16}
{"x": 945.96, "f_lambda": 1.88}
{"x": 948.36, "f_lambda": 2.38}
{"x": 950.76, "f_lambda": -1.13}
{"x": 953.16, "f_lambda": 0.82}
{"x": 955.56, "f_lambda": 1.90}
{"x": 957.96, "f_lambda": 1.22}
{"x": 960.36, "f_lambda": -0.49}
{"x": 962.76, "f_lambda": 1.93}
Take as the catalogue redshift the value 2.03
